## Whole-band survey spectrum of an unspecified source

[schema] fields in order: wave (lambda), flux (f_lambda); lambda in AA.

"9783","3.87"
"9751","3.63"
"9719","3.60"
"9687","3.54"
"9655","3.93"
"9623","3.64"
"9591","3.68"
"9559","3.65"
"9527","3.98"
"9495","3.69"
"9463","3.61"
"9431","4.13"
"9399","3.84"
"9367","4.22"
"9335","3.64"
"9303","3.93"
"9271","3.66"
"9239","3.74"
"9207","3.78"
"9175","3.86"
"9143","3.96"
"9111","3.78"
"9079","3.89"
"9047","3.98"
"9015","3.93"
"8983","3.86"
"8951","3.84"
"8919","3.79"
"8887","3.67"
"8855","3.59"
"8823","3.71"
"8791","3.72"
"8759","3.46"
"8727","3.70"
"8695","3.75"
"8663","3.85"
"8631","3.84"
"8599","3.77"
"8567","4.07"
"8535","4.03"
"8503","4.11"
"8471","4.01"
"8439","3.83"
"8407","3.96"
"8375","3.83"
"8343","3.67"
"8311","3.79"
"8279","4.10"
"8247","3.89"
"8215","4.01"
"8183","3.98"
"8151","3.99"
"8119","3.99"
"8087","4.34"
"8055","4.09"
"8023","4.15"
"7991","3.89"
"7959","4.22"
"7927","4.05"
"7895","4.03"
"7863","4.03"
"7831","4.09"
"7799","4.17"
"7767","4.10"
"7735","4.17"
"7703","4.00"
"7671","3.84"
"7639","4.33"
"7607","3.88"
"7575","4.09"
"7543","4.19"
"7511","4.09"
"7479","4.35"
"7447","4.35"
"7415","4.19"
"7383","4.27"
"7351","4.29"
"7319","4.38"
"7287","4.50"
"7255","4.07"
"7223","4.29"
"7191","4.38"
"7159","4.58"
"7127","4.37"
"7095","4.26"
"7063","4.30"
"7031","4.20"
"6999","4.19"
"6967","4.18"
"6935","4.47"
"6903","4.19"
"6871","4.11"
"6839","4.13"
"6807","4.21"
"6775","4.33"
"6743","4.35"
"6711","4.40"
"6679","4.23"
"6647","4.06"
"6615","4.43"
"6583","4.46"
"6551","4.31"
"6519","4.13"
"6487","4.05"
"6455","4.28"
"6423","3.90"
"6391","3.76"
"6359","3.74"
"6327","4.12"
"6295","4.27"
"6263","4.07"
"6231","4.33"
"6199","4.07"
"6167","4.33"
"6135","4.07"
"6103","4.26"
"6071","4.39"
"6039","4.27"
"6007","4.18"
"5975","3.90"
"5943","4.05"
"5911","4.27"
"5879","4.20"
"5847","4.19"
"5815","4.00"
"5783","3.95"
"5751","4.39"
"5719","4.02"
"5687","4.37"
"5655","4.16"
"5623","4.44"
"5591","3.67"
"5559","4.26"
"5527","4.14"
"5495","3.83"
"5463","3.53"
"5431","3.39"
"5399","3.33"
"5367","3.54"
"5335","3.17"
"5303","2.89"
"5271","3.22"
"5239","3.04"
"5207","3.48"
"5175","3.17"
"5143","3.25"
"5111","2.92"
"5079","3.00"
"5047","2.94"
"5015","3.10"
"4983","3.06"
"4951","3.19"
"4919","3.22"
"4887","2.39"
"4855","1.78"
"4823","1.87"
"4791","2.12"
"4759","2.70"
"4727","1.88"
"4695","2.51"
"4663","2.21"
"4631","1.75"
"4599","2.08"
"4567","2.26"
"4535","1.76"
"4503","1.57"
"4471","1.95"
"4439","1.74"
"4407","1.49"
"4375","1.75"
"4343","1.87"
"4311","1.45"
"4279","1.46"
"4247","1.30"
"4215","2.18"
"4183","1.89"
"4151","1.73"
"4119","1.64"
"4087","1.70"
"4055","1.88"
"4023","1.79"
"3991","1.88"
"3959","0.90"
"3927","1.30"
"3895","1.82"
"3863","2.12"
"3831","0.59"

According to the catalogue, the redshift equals 0.23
